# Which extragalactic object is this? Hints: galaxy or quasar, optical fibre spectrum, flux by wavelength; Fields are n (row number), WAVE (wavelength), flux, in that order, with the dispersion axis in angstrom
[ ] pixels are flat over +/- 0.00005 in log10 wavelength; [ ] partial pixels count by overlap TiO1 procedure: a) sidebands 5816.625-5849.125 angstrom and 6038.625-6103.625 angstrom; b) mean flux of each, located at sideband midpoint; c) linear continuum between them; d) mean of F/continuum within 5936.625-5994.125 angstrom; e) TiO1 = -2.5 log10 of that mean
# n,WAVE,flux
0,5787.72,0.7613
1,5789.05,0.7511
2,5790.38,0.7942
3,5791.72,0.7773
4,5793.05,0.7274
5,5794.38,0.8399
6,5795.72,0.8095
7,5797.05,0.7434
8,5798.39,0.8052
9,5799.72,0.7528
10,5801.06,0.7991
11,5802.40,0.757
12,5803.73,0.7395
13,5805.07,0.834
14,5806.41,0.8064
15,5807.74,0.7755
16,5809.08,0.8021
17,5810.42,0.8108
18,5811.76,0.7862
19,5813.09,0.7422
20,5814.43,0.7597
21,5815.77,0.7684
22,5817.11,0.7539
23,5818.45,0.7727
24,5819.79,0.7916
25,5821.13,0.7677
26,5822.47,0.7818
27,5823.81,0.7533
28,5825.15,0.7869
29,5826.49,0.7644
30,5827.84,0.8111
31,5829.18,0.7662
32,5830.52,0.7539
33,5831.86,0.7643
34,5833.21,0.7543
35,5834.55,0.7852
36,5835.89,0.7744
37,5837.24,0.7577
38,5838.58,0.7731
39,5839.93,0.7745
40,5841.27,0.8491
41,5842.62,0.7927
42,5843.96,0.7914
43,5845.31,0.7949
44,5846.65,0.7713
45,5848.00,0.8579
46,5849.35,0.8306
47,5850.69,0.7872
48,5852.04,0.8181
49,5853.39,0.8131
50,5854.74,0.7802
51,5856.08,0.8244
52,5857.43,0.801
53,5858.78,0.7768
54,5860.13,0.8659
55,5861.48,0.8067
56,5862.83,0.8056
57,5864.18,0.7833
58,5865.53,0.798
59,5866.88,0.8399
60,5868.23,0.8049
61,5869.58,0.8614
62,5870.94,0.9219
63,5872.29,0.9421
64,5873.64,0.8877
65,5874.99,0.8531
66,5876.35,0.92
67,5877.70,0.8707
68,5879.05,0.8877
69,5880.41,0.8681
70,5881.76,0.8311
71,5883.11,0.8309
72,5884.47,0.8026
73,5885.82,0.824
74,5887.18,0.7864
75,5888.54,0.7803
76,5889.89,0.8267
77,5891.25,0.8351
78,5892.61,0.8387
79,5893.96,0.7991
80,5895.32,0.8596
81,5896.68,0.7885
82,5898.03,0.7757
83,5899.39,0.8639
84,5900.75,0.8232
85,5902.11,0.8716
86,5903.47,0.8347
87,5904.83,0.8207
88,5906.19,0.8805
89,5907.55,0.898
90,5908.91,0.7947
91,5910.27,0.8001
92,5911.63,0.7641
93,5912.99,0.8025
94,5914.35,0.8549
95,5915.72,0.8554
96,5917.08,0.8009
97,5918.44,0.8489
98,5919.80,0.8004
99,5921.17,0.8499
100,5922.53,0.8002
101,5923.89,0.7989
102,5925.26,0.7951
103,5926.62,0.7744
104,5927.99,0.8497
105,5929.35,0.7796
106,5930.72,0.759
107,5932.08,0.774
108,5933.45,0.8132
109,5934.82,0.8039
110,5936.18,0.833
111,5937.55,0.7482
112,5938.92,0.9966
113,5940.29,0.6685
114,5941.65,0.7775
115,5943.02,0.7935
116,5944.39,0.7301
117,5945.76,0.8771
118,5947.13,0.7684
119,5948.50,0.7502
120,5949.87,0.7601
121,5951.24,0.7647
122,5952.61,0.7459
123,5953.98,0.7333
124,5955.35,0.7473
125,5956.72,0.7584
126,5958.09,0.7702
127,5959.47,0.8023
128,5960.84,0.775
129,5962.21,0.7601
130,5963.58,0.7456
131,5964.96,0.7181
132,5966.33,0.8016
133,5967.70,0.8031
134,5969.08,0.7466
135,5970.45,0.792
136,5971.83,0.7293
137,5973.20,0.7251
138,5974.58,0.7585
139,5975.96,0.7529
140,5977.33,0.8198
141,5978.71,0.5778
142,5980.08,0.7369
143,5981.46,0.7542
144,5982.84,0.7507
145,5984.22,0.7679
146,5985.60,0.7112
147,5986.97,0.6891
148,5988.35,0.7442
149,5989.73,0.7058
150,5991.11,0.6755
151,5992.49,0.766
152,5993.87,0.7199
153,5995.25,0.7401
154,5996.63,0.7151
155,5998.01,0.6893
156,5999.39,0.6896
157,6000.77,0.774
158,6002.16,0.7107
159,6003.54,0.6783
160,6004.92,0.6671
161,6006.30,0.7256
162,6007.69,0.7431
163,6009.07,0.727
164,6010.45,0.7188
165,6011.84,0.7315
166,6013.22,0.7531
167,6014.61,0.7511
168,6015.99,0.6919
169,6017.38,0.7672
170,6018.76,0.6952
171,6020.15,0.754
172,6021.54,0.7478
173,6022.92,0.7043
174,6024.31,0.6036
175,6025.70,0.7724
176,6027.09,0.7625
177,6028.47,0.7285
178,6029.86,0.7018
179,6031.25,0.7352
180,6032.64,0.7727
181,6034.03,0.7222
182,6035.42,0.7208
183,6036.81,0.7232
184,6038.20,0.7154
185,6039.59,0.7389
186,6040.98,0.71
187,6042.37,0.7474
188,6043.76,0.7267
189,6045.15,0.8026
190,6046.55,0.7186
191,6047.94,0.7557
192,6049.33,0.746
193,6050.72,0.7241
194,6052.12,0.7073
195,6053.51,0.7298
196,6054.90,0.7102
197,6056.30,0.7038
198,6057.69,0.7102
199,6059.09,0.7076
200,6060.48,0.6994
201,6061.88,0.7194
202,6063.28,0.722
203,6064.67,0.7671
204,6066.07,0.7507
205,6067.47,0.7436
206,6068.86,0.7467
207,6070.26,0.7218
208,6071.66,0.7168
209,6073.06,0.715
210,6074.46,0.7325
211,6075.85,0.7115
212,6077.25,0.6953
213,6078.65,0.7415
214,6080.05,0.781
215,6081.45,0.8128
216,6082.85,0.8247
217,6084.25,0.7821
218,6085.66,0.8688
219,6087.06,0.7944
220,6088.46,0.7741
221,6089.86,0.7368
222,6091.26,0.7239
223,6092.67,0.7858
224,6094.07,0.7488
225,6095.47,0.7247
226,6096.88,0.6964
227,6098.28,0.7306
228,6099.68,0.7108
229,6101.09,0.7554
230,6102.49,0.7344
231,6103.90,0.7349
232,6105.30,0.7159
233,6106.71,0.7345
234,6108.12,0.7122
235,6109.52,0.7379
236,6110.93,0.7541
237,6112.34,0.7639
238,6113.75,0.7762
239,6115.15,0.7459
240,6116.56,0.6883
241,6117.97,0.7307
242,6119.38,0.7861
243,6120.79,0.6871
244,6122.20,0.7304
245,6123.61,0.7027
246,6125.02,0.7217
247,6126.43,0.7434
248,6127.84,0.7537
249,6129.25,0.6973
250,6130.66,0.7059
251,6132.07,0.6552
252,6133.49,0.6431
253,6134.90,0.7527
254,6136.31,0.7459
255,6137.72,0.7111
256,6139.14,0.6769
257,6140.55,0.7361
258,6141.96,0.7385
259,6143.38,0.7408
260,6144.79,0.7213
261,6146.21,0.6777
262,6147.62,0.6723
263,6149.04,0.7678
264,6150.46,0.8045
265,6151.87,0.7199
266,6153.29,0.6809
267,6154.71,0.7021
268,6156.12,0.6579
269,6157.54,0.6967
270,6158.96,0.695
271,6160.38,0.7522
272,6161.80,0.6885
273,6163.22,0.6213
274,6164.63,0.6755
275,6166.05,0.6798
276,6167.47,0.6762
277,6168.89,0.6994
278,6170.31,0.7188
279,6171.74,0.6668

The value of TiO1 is 0.01 mag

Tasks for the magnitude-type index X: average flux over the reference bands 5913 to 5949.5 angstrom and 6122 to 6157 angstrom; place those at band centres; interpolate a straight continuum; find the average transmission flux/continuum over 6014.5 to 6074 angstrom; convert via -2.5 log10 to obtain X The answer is 0.039 mag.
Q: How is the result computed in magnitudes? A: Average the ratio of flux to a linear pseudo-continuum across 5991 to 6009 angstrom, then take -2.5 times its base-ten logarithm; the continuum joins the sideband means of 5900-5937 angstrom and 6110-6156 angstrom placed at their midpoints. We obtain 0.09 mag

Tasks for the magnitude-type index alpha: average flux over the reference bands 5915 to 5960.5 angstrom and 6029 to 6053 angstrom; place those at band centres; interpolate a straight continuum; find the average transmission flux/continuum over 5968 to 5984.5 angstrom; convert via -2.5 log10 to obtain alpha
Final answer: 0.04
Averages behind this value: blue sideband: 0.792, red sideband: 0.733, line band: 0.743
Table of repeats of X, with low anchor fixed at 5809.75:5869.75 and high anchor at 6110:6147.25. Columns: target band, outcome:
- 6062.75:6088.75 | -0.03 mag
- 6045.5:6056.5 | 0.02 mag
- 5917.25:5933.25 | -0.04 mag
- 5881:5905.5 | -0.06 mag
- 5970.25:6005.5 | 0.05 mag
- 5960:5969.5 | -0.01 mag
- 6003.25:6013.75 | 0.05 mag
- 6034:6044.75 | 0.02 mag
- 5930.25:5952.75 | -0.03 mag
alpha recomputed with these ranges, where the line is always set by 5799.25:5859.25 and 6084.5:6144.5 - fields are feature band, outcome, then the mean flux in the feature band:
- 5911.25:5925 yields -0.07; 0.818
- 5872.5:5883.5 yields -0.13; 0.873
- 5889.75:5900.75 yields -0.07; 0.823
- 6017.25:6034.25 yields 0.03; 0.727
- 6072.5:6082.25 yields 0.00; 0.743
